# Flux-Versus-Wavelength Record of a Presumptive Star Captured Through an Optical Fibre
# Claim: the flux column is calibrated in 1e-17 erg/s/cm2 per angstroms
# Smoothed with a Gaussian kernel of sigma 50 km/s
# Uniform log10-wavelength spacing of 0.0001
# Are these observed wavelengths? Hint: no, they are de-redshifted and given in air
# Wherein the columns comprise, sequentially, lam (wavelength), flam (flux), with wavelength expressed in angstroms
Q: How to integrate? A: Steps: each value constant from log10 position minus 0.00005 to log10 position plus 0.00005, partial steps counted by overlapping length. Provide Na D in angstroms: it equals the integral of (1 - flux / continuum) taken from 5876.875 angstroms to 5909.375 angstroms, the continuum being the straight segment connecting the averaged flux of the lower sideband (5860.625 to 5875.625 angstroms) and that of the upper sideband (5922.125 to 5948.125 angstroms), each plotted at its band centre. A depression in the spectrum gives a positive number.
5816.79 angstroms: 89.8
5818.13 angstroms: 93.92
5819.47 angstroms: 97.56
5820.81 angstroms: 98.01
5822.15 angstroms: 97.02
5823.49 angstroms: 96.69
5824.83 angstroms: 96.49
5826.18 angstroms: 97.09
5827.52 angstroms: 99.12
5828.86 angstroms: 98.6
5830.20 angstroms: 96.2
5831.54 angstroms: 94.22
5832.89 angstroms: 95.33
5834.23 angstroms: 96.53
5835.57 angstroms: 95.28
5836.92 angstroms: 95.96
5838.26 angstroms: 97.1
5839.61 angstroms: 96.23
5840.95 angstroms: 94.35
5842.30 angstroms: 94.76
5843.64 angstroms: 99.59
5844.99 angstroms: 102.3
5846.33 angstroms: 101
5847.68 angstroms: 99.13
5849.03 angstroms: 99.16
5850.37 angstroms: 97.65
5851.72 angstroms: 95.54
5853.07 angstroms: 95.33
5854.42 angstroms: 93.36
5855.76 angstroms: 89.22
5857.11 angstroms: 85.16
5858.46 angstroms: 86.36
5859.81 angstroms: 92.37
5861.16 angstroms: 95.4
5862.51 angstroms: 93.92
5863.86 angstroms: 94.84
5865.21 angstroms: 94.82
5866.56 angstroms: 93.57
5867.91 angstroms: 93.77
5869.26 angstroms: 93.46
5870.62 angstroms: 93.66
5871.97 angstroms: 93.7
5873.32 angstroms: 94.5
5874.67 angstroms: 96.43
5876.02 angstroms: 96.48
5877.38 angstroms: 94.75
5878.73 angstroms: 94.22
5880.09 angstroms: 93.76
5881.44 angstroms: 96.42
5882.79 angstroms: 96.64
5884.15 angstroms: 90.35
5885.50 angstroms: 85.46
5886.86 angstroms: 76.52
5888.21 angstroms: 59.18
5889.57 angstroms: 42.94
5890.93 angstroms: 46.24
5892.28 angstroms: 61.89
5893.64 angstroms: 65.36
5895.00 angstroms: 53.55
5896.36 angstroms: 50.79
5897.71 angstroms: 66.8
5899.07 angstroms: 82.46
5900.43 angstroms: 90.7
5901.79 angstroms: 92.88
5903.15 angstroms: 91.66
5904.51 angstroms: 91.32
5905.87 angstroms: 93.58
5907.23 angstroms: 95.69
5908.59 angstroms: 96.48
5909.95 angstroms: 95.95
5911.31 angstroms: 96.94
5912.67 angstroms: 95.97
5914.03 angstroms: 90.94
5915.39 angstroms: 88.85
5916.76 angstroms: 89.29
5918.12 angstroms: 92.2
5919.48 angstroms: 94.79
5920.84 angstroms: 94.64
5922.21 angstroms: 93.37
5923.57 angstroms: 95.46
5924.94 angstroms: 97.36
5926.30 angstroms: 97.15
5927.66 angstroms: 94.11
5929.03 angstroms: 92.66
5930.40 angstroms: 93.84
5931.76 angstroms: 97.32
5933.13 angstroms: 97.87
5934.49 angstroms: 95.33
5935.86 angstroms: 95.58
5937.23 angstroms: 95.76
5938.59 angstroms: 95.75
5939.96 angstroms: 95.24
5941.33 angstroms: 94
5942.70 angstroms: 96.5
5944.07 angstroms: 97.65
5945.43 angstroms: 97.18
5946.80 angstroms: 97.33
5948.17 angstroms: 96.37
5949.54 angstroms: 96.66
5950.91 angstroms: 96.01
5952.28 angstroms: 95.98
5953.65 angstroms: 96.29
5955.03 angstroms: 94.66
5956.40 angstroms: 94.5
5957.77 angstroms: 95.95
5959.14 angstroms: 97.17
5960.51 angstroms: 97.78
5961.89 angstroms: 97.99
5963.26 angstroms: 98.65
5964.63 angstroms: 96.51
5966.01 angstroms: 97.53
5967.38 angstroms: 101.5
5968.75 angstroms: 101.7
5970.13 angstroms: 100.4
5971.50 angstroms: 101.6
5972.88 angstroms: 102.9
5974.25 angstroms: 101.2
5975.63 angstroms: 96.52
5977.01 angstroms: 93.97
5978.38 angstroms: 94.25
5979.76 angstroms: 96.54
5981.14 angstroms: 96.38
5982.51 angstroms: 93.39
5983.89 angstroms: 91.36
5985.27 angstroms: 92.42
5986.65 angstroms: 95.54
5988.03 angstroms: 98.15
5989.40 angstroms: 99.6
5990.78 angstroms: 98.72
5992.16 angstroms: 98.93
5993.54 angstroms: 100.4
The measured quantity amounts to 5.3 angstroms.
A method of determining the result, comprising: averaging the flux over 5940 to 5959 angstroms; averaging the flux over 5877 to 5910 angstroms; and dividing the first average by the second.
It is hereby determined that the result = 1.2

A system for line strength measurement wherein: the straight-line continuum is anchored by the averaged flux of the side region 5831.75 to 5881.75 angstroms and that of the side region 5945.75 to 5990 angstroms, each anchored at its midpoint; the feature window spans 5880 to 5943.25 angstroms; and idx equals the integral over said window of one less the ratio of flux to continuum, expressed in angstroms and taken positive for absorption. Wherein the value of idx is 6.0 angstroms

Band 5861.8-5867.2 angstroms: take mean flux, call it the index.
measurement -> 94.3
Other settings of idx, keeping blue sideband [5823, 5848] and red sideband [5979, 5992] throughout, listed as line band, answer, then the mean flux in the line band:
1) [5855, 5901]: 6.37 angstroms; 83.4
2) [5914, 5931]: 0.51 angstroms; 93.5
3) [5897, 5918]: 1.29 angstroms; 90.6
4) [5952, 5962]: -0.01 angstroms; 96.1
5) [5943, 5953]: -0.05 angstroms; 96.8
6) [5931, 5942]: 0.05 angstroms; 95.9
